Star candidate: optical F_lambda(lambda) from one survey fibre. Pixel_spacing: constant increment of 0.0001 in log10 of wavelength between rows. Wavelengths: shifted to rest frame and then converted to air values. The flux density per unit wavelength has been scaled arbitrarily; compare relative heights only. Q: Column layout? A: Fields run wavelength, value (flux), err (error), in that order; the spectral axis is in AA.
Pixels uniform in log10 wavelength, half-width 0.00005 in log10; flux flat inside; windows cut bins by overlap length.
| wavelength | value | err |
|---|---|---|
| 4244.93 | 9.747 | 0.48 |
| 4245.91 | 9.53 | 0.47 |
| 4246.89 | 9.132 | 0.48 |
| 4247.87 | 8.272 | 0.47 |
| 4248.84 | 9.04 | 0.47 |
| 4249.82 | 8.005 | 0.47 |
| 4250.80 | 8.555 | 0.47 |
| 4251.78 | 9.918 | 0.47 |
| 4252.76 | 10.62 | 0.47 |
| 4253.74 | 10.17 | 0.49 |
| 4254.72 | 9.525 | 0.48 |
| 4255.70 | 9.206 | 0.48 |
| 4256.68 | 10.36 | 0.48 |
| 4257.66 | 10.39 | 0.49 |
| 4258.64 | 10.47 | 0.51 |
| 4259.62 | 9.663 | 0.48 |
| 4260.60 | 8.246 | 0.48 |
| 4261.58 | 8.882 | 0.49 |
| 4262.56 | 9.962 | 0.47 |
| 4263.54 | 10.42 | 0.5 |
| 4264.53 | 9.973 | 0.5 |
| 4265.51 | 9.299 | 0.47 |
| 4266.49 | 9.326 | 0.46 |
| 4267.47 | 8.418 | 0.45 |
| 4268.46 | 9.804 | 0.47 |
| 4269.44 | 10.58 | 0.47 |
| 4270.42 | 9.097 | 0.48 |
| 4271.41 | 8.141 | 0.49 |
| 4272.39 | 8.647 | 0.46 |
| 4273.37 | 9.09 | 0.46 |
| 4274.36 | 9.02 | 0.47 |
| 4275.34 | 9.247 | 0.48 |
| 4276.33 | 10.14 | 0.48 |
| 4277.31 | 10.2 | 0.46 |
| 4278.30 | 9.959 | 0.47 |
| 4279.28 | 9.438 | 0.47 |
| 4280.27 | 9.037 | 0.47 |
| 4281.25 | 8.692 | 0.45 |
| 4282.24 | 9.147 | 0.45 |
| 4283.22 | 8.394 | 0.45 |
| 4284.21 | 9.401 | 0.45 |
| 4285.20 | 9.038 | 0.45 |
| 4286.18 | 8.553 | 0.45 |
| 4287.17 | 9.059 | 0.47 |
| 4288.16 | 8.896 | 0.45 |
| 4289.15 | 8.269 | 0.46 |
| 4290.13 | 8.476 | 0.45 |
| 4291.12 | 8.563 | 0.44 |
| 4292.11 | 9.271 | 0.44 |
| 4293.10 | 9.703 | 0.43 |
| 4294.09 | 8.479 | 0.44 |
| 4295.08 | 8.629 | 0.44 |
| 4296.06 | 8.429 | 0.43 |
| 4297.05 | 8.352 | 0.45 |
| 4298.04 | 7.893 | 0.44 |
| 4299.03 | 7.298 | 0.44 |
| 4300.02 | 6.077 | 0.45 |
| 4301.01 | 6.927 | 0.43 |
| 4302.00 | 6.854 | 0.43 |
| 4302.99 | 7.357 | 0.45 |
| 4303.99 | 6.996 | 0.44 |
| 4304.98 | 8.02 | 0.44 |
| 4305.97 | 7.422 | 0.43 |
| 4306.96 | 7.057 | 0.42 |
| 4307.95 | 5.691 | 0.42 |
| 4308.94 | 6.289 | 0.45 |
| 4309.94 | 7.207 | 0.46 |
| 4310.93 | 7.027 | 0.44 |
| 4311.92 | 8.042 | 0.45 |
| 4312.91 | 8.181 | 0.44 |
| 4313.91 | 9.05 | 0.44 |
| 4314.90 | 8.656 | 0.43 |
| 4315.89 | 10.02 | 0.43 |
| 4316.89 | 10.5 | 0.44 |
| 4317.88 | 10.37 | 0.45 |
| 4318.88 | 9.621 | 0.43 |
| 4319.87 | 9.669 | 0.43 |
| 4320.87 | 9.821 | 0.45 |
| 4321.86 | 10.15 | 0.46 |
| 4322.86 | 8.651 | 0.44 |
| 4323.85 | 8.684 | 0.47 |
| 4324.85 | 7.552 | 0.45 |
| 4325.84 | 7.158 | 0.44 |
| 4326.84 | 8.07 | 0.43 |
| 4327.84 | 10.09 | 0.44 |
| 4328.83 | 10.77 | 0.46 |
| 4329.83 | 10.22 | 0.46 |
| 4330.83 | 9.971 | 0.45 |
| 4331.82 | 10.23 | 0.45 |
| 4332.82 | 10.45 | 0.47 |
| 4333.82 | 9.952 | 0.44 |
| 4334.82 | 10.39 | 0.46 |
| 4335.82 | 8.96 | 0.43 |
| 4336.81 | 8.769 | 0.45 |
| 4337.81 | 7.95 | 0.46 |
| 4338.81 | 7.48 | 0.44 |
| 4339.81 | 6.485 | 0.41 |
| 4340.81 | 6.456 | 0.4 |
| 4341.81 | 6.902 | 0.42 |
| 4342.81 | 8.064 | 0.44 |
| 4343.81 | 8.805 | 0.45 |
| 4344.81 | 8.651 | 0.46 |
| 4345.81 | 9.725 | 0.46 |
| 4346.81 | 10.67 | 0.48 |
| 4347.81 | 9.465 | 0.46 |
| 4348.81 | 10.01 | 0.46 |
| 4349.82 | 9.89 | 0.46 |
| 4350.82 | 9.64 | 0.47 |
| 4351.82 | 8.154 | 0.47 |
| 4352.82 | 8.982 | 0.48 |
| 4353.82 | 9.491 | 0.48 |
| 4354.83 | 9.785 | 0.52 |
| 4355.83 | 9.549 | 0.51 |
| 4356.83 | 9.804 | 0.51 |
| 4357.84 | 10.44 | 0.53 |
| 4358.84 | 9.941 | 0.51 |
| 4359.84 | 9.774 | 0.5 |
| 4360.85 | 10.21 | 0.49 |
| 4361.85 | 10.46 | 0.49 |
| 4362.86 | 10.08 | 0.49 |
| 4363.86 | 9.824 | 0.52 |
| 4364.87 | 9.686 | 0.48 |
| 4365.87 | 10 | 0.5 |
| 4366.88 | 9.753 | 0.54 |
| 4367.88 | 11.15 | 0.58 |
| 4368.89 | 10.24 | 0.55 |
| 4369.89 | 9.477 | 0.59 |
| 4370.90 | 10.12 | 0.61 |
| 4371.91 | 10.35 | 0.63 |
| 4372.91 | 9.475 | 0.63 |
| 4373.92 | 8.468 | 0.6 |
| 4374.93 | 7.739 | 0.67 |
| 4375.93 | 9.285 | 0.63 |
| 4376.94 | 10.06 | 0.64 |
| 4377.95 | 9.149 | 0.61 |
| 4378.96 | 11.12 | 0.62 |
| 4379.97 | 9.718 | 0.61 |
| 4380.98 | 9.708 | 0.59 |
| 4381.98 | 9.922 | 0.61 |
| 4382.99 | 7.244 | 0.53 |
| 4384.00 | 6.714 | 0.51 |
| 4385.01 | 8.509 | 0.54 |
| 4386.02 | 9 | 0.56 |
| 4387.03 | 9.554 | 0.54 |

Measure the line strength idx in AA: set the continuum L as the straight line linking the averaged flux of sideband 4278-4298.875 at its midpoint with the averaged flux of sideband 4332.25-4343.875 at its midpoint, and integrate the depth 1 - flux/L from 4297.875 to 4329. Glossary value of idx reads 1.38 AA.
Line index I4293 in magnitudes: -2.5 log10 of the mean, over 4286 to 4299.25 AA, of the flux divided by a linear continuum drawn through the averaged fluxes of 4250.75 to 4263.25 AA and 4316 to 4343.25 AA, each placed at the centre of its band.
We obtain 0.10 mag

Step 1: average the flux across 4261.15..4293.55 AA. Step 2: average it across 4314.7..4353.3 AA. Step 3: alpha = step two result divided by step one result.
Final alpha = 0.99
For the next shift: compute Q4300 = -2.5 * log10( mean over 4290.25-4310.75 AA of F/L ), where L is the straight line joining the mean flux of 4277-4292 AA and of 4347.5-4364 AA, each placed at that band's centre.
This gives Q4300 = 0.20 mag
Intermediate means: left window 9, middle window 7.63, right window 9.74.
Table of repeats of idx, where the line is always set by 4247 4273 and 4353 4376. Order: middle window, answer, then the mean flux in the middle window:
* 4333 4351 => 1.7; 8.8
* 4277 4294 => 0.8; 9.04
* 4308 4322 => 1.2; 8.77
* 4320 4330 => 0.6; 9.1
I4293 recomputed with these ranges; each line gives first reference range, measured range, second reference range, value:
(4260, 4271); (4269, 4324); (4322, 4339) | 0.088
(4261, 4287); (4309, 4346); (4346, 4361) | 0.086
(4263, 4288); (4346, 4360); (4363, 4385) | -0.029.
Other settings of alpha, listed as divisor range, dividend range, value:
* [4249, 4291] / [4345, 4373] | 1.06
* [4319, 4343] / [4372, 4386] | 1.02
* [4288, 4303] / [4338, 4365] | 1.13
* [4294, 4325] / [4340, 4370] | 1.16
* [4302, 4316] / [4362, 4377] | 1.29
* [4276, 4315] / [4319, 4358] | 1.11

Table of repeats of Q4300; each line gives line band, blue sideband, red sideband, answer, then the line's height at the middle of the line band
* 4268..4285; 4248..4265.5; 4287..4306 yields -0.06 mag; 8.82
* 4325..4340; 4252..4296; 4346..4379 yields 0.05 mag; 9.6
